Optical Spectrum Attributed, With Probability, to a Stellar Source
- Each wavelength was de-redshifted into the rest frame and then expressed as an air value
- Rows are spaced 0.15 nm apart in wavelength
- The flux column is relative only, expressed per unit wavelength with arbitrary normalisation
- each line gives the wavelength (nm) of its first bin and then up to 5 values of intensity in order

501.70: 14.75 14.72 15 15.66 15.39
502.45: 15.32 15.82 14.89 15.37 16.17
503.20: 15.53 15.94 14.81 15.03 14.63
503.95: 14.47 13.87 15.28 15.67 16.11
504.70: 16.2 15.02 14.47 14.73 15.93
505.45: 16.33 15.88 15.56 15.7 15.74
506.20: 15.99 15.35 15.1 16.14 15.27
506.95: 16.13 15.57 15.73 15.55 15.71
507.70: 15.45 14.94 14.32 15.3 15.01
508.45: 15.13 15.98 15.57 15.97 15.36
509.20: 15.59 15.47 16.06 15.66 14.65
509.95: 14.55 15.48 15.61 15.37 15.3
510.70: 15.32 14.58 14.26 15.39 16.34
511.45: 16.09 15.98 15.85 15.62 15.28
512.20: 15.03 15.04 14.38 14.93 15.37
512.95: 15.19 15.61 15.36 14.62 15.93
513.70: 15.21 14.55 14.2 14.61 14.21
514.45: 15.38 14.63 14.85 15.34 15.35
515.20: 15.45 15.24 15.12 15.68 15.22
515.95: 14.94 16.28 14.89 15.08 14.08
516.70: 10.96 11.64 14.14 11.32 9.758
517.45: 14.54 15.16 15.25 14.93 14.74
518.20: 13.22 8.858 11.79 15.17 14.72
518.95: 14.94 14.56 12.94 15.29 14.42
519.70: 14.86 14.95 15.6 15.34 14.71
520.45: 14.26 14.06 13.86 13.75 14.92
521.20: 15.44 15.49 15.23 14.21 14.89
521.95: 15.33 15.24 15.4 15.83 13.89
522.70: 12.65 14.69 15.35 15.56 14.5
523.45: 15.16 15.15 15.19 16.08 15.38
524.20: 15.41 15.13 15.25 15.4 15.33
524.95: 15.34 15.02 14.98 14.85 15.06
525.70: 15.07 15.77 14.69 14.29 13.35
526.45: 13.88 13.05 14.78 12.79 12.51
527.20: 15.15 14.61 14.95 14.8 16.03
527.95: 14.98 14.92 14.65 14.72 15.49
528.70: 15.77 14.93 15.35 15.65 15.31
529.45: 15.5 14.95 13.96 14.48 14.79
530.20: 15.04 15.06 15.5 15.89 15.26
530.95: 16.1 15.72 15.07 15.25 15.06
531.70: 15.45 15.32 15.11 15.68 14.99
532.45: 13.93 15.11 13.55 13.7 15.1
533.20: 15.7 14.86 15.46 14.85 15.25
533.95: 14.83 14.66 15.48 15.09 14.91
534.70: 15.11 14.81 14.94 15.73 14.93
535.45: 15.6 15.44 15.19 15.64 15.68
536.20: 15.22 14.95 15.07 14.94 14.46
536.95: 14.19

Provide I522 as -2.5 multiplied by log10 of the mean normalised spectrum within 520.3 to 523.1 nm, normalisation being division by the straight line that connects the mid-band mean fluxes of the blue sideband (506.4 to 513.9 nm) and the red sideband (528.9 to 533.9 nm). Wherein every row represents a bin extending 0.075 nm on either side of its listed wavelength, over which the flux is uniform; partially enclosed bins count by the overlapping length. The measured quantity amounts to 0.037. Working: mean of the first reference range 15.4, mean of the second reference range 15.1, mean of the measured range 14.7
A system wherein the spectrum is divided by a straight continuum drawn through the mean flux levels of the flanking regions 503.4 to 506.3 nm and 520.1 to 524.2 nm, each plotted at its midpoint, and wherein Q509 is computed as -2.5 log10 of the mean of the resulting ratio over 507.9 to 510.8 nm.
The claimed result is -0.009 mag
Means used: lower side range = 15.3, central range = 15.3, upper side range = 14.9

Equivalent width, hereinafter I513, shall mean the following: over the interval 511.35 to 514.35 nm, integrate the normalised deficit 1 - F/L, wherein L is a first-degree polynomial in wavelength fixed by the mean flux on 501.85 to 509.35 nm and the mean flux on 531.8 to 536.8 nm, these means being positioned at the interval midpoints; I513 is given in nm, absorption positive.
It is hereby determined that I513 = 0.03 nm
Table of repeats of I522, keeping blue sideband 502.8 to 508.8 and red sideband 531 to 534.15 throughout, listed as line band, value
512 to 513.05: 0.02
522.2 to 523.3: 0.03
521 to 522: 0.01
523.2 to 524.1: -0.01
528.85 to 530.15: 0.00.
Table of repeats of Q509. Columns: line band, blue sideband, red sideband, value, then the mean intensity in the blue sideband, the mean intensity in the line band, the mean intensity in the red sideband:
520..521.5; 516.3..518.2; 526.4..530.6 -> -0.06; 13.5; 14.7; 14.8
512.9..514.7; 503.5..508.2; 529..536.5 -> 0.03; 15.4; 15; 15.1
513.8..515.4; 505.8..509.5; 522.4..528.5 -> 0.02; 15.5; 14.9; 14.8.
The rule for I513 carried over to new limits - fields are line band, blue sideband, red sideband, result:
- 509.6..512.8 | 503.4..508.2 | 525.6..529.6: -0.01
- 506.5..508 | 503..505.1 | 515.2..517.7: -0.06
